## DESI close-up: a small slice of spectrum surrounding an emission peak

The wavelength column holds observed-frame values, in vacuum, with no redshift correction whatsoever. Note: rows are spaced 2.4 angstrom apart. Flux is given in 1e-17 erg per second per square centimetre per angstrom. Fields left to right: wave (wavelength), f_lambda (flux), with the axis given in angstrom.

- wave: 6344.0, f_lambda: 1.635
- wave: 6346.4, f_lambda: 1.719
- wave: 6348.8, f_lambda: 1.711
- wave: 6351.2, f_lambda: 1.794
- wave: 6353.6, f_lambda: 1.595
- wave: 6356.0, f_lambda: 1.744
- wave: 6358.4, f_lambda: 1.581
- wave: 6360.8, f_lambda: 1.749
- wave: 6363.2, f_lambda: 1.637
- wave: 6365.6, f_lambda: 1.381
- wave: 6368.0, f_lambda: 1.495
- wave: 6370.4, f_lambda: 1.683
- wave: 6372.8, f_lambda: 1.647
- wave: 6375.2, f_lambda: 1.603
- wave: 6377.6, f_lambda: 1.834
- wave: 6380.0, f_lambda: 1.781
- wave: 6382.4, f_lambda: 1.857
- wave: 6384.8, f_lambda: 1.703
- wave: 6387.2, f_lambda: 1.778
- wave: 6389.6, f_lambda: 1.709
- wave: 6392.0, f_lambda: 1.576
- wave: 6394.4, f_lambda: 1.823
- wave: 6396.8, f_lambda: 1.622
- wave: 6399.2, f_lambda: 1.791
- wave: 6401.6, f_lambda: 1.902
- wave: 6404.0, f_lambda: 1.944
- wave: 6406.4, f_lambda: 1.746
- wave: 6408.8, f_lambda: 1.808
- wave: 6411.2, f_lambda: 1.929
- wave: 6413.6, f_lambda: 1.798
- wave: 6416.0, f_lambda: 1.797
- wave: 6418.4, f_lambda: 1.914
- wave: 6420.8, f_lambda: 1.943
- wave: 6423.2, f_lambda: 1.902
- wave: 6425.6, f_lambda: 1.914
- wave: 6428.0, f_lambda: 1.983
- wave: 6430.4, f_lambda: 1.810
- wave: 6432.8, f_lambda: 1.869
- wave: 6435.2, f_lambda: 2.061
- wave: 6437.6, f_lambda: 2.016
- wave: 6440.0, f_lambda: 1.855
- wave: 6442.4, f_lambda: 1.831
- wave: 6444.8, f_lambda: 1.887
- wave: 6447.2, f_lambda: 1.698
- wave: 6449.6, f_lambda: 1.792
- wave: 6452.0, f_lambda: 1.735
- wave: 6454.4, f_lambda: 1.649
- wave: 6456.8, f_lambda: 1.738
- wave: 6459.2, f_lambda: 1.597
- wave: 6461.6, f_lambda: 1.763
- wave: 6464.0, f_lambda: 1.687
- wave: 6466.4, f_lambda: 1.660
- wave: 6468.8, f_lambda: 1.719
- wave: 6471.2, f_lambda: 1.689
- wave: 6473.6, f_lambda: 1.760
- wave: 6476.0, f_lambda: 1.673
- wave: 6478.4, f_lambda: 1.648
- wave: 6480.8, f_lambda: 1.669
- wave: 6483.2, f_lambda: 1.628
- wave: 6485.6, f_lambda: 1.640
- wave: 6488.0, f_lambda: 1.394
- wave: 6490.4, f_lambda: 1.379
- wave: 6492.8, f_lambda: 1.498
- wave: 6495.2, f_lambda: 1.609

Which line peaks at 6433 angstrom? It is C III] 1909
